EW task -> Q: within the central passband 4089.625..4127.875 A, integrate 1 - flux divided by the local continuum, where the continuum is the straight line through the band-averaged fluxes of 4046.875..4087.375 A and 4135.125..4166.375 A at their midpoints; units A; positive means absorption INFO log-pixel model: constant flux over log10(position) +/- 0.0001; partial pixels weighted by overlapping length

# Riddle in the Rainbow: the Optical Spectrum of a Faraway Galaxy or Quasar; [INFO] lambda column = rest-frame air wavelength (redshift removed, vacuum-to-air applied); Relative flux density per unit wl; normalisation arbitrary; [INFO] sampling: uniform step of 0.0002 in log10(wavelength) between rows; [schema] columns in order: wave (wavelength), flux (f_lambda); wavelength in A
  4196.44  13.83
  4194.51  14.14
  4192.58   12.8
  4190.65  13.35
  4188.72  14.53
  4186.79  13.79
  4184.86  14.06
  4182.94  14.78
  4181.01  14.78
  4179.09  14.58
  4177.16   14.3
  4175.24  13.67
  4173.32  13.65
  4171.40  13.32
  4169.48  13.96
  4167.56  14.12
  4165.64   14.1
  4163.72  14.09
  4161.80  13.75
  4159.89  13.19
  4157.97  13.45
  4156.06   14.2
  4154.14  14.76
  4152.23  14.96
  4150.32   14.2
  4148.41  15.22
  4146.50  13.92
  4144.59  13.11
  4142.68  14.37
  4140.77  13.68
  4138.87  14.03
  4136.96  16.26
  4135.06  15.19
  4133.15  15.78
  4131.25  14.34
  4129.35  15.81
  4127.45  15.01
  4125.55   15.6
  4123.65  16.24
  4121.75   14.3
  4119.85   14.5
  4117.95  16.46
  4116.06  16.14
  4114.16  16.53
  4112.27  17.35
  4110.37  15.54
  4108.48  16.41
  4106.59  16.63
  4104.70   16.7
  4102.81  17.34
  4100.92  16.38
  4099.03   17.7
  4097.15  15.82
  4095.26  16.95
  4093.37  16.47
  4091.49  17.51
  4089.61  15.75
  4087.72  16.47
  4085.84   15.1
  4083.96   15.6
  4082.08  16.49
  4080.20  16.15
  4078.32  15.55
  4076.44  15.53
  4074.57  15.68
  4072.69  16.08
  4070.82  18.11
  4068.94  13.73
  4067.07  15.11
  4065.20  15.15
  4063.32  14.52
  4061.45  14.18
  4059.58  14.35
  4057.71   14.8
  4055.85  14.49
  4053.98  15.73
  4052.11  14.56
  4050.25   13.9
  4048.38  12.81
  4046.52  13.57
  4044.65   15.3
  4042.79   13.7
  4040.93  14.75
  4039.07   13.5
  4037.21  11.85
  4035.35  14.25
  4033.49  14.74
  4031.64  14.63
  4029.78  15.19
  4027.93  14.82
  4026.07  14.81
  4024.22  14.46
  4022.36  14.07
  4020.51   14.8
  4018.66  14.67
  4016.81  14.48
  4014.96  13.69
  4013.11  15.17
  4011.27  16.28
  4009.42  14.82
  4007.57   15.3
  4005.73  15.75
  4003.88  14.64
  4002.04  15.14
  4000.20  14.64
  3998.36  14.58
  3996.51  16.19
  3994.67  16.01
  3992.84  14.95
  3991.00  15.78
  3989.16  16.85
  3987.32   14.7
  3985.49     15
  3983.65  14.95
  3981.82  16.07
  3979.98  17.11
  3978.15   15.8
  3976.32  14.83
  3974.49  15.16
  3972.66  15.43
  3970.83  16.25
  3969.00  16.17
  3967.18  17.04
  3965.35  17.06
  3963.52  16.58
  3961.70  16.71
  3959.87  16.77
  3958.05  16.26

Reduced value -4.2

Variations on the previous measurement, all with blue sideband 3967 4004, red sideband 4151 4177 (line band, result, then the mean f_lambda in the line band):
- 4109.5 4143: -2.60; 15.4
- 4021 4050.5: 1.88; 14.2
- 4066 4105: -4.05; 16.2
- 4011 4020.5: 0.34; 14.8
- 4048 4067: 0.50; 14.5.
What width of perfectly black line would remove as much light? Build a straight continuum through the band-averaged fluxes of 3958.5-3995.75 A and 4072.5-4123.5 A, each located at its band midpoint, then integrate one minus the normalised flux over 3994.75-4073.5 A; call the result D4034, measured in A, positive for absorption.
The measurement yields 6.68 A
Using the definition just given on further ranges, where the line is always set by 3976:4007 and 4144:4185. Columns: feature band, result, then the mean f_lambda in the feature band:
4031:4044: 1.0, 13.9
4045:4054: 0.6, 14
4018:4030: 0.4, 14.7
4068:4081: -0.9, 15.8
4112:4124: -1.1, 15.8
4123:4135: -0.9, 15.4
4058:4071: 0.1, 14.8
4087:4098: -1.4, 16.5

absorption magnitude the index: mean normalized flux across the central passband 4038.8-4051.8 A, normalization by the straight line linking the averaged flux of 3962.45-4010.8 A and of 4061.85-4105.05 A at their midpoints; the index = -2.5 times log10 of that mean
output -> 0.14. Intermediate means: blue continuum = 15.7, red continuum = 16.1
